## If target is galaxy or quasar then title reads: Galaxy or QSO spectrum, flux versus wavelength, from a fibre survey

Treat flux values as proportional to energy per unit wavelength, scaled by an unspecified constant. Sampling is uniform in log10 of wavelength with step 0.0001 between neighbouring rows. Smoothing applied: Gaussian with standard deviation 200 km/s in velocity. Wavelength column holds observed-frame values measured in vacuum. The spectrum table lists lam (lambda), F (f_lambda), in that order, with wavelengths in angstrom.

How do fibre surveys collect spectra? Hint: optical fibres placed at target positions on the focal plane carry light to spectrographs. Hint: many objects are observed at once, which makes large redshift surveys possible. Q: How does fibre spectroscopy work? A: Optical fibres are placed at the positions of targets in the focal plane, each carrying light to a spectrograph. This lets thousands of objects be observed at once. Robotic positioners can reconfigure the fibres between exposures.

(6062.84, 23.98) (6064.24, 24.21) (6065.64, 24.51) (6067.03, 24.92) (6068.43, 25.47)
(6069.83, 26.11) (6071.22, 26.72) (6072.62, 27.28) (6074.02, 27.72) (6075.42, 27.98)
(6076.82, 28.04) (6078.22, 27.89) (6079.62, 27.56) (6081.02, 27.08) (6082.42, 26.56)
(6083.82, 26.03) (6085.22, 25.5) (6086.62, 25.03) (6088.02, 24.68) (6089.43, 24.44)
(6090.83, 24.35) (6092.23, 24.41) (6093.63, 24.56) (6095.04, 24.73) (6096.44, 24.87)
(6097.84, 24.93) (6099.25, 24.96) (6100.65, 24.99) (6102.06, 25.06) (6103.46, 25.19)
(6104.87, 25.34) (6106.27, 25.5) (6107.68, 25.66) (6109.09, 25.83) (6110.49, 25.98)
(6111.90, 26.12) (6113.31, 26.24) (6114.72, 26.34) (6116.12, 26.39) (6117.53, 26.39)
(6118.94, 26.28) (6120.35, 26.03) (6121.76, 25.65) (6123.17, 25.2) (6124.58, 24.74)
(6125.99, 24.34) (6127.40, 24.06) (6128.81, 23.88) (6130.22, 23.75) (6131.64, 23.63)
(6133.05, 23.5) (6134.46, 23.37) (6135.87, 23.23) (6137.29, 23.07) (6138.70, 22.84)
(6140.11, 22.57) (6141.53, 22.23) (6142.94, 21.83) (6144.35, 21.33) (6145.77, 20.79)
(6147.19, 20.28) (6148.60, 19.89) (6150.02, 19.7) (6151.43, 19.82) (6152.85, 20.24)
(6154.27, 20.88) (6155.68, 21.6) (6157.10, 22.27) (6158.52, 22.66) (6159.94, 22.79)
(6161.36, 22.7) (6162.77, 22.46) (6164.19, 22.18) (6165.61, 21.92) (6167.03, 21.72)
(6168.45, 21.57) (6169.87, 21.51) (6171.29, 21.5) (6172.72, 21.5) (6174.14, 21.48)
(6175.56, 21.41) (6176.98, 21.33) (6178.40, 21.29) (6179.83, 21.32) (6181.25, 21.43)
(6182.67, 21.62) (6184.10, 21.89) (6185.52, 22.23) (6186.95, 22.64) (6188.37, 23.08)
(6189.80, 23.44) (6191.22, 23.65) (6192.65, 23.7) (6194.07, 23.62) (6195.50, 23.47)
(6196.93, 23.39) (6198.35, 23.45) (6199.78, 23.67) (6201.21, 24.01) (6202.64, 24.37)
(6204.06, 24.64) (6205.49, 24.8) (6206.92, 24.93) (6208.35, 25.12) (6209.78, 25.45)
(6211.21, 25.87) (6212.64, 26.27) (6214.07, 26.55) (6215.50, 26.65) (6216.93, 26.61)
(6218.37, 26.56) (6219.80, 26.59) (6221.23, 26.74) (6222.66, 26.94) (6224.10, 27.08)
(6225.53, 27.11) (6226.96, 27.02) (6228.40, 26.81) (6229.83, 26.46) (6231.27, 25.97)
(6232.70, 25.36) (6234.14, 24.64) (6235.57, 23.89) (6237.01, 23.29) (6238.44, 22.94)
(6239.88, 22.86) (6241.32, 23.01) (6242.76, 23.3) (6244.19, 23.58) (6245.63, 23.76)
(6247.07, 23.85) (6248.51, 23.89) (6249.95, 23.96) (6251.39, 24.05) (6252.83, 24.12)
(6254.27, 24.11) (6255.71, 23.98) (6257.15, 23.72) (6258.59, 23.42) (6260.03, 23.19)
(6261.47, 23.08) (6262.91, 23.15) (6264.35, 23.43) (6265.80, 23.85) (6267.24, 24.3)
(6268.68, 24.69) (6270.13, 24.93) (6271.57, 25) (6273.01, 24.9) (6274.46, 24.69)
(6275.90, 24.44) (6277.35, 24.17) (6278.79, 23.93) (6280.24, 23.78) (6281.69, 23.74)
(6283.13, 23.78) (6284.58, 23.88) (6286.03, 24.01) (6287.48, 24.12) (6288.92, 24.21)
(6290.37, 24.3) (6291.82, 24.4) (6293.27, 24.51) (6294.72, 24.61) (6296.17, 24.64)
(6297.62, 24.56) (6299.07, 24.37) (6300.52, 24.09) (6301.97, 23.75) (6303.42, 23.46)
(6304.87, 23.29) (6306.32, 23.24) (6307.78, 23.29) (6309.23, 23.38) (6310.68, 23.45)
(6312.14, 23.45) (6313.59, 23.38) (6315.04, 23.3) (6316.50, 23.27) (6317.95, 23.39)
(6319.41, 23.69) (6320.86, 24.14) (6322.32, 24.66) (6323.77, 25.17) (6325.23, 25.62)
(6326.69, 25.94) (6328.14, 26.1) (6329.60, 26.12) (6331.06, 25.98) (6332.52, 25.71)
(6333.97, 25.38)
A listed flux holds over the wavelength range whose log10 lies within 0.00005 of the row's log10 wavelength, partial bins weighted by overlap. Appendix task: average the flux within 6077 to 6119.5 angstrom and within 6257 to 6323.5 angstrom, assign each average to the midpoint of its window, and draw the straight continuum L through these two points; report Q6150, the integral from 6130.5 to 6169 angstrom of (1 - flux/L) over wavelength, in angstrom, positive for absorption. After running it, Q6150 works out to 5.02 angstrom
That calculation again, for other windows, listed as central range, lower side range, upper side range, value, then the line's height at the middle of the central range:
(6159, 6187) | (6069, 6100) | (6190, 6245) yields 3.9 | 25.3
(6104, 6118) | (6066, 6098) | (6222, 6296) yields -0.1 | 25.7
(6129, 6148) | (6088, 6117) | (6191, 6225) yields 2.1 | 25.3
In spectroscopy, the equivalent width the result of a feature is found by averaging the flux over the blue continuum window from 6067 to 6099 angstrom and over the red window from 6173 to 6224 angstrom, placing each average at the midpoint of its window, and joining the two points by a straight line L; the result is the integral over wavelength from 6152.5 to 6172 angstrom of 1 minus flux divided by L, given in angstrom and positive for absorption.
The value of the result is 2.2 angstrom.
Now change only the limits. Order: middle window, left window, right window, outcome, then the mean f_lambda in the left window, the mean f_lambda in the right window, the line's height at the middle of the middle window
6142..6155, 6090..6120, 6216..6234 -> 2.7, 25.4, 26.5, 25.8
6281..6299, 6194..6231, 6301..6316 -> -0.3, 25.6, 23.4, 23.8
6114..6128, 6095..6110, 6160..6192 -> -0.6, 25.2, 22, 24.4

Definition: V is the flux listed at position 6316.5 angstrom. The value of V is 23.27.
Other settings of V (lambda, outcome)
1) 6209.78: 25.45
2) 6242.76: 23.3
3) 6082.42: 26.56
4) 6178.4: 21.29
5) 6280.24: 23.78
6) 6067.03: 24.92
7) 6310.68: 23.45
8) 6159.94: 22.79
